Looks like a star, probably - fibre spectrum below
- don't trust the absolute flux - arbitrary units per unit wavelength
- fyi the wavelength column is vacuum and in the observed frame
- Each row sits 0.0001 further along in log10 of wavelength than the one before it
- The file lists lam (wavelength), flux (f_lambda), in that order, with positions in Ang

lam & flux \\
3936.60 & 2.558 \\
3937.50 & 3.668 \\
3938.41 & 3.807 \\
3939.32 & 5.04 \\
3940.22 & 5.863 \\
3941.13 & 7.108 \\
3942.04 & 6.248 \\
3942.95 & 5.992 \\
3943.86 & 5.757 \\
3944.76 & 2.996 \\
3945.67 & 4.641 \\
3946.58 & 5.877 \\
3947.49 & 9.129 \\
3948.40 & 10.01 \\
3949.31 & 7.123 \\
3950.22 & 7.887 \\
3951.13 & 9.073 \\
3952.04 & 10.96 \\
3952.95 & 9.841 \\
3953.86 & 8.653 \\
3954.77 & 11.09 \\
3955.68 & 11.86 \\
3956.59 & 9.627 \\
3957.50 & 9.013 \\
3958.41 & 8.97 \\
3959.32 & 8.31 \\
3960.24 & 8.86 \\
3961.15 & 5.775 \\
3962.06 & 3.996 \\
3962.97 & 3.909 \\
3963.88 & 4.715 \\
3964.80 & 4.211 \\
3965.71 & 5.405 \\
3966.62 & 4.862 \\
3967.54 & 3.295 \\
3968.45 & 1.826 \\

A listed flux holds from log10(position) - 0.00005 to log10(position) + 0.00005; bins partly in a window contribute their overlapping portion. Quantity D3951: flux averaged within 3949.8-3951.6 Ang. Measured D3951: 8.51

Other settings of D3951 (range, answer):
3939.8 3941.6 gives 6.48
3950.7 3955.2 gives 9.92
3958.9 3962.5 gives 6.72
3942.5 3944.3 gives 5.87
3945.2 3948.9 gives 7.38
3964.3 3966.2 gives 4.81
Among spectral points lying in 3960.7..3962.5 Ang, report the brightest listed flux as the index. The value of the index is 5.775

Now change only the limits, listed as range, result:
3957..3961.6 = 9.013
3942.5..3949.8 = 10.01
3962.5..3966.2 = 5.405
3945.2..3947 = 5.877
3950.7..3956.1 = 11.86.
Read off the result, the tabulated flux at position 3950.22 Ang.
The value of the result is 7.887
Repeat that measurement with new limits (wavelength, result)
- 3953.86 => 8.653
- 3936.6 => 2.558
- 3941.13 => 7.108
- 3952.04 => 10.96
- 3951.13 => 9.073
